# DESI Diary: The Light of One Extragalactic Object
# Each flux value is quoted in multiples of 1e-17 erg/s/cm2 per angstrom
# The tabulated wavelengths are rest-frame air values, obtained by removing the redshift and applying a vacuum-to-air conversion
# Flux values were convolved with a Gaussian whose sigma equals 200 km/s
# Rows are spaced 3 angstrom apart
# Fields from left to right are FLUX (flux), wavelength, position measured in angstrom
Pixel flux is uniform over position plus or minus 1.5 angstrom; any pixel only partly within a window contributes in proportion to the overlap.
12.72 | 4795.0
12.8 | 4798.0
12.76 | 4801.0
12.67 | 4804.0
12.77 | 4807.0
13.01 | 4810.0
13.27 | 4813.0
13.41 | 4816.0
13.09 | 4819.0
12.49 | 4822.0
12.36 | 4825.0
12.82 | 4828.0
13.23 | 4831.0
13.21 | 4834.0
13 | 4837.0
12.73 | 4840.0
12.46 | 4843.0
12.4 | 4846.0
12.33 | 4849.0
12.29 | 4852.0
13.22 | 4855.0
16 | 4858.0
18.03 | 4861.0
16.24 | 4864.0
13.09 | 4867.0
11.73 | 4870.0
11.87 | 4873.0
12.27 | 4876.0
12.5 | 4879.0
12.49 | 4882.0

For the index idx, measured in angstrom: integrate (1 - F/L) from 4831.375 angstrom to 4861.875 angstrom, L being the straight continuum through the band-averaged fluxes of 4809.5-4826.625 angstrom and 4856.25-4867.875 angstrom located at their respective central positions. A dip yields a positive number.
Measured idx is 2.9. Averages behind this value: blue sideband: 12.9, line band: 13.5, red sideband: 15.9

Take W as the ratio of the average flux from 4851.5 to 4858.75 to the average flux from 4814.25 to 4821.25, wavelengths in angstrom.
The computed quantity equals 1.05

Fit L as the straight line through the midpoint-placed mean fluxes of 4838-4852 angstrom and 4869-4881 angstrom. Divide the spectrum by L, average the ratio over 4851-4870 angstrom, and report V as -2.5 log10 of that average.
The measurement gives -0.189 mag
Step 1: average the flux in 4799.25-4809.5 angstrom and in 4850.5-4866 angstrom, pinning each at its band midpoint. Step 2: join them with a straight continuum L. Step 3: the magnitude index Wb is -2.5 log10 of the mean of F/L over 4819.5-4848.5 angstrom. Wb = 0.10 mag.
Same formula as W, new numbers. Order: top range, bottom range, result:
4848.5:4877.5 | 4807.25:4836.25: 1.06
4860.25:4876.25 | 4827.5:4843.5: 1.07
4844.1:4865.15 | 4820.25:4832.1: 1.12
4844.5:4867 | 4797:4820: 1.10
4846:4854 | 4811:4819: 0.93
